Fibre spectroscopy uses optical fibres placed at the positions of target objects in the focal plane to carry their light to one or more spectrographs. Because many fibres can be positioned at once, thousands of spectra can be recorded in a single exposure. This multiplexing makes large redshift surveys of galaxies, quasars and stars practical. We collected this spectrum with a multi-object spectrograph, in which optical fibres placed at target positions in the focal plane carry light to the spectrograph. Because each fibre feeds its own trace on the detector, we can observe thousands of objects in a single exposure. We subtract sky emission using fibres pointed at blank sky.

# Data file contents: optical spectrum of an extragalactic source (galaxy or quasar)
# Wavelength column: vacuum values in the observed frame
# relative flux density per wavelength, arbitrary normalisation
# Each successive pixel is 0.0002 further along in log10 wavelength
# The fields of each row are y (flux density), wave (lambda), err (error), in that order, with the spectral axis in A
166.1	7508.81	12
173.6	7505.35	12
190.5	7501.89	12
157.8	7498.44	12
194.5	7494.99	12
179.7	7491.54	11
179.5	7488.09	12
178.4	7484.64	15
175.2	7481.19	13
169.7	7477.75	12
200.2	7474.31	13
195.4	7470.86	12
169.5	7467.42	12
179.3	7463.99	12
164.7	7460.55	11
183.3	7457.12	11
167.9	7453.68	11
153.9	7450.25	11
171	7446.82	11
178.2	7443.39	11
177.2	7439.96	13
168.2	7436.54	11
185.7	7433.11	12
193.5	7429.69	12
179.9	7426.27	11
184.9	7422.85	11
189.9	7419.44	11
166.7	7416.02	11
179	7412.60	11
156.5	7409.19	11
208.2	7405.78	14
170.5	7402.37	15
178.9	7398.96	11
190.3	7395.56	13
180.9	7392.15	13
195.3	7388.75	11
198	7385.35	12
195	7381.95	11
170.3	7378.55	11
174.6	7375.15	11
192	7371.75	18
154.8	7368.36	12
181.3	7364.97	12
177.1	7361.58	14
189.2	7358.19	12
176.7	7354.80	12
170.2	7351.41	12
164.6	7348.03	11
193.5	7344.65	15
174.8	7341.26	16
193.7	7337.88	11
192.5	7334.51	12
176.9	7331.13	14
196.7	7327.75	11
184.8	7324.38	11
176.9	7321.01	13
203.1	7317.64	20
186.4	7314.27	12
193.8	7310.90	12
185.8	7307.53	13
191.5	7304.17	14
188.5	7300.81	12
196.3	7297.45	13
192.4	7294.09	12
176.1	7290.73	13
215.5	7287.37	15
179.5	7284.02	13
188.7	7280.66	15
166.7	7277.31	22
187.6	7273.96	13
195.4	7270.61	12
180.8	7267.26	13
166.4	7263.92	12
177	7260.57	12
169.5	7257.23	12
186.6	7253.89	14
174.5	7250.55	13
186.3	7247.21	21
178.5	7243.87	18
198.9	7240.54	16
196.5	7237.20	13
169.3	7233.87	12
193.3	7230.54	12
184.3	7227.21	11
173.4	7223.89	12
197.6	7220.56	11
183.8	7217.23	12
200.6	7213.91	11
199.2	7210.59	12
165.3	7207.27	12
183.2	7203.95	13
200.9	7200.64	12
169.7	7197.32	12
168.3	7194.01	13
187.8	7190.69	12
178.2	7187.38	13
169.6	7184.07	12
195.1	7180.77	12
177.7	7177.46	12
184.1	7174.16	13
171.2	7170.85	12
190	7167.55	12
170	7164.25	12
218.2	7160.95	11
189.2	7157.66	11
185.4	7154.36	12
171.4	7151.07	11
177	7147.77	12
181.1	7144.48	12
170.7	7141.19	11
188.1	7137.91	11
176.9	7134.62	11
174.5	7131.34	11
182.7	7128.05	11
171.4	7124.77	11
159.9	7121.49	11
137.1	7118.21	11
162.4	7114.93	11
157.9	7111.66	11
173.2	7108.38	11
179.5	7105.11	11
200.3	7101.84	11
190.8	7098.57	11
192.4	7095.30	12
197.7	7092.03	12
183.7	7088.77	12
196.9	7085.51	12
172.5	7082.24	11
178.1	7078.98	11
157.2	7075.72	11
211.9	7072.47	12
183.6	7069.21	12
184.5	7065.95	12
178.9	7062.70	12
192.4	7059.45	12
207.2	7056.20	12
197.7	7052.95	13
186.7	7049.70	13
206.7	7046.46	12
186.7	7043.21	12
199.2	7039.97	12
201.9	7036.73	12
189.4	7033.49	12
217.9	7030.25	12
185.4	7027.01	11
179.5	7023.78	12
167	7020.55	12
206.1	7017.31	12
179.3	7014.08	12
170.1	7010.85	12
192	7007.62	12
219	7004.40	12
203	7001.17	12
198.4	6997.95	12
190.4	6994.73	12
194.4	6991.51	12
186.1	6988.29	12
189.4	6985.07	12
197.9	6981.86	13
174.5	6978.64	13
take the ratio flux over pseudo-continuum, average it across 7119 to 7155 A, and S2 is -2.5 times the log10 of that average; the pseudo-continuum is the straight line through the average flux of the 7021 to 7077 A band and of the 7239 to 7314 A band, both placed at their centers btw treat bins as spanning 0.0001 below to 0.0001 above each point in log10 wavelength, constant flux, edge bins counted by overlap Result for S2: 0.08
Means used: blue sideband 192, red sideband 185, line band 175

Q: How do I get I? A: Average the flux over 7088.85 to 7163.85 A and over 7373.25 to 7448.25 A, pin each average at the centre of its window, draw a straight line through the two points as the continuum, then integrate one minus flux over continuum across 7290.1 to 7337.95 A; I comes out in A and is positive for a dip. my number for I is -2.3 A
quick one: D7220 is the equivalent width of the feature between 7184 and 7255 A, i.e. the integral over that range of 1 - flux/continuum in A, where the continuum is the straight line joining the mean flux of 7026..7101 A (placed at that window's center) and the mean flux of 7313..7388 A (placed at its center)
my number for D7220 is 1.00 A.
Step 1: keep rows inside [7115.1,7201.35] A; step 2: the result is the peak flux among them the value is 218.2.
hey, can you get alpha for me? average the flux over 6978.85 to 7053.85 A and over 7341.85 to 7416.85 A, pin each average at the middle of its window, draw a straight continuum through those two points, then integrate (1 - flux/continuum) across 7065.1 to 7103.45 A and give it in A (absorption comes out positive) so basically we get 0.59 A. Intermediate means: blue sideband 193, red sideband 180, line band 187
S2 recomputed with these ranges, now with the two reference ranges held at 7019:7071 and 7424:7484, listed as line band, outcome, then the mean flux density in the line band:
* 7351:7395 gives -0.01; 182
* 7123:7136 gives 0.07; 176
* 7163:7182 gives 0.03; 181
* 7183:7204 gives 0.04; 180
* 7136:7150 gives 0.06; 179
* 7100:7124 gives 0.13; 168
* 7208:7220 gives -0.04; 193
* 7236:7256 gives -0.01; 186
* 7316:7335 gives -0.04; 188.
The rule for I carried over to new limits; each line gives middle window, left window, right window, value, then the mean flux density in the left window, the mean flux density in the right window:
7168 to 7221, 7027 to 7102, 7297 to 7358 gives 1.6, 192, 186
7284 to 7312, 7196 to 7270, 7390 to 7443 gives -1.4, 184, 181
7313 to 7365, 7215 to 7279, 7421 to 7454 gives -1.2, 183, 176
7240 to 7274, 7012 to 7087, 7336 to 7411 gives 0.6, 190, 181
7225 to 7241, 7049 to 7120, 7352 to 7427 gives -0.5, 183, 181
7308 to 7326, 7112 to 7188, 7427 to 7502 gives -1.2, 177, 178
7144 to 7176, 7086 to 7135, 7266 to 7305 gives -0.7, 176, 188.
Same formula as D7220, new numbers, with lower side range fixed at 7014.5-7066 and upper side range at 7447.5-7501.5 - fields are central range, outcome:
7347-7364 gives 0.47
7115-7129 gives 2.07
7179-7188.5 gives 0.33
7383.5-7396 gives -0.78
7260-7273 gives 0.28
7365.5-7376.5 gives 0.37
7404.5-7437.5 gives -0.44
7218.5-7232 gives -0.06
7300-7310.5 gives -0.35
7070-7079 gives 0.39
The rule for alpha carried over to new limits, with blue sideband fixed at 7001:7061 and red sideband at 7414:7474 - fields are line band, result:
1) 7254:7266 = 0.7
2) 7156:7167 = -0.2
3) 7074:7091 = 1.2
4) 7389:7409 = -0.5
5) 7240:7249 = 0.0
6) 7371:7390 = -0.7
